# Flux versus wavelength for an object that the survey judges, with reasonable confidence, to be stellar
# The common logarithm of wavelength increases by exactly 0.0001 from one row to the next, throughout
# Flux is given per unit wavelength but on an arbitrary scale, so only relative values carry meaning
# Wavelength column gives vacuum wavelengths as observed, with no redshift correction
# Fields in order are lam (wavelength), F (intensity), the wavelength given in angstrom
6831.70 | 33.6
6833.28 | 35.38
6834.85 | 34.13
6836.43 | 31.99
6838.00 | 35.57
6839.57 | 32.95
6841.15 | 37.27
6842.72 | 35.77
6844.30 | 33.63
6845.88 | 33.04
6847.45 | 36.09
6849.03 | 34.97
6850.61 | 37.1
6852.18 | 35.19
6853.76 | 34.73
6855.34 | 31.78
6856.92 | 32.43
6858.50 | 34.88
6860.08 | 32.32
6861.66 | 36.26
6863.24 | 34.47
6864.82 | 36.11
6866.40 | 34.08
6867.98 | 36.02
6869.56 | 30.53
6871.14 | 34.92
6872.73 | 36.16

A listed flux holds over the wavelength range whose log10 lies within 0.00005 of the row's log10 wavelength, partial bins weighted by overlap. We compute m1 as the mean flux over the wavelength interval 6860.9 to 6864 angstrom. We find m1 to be 35.4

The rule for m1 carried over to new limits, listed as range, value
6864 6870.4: 34.2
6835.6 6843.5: 34.7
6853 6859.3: 33.4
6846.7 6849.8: 35.5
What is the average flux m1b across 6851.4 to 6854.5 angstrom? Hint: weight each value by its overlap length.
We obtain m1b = 34.9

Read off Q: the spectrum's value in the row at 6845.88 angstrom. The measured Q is 33.04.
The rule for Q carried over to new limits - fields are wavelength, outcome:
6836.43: 31.99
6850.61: 37.1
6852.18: 35.19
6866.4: 34.08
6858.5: 34.88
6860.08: 32.32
